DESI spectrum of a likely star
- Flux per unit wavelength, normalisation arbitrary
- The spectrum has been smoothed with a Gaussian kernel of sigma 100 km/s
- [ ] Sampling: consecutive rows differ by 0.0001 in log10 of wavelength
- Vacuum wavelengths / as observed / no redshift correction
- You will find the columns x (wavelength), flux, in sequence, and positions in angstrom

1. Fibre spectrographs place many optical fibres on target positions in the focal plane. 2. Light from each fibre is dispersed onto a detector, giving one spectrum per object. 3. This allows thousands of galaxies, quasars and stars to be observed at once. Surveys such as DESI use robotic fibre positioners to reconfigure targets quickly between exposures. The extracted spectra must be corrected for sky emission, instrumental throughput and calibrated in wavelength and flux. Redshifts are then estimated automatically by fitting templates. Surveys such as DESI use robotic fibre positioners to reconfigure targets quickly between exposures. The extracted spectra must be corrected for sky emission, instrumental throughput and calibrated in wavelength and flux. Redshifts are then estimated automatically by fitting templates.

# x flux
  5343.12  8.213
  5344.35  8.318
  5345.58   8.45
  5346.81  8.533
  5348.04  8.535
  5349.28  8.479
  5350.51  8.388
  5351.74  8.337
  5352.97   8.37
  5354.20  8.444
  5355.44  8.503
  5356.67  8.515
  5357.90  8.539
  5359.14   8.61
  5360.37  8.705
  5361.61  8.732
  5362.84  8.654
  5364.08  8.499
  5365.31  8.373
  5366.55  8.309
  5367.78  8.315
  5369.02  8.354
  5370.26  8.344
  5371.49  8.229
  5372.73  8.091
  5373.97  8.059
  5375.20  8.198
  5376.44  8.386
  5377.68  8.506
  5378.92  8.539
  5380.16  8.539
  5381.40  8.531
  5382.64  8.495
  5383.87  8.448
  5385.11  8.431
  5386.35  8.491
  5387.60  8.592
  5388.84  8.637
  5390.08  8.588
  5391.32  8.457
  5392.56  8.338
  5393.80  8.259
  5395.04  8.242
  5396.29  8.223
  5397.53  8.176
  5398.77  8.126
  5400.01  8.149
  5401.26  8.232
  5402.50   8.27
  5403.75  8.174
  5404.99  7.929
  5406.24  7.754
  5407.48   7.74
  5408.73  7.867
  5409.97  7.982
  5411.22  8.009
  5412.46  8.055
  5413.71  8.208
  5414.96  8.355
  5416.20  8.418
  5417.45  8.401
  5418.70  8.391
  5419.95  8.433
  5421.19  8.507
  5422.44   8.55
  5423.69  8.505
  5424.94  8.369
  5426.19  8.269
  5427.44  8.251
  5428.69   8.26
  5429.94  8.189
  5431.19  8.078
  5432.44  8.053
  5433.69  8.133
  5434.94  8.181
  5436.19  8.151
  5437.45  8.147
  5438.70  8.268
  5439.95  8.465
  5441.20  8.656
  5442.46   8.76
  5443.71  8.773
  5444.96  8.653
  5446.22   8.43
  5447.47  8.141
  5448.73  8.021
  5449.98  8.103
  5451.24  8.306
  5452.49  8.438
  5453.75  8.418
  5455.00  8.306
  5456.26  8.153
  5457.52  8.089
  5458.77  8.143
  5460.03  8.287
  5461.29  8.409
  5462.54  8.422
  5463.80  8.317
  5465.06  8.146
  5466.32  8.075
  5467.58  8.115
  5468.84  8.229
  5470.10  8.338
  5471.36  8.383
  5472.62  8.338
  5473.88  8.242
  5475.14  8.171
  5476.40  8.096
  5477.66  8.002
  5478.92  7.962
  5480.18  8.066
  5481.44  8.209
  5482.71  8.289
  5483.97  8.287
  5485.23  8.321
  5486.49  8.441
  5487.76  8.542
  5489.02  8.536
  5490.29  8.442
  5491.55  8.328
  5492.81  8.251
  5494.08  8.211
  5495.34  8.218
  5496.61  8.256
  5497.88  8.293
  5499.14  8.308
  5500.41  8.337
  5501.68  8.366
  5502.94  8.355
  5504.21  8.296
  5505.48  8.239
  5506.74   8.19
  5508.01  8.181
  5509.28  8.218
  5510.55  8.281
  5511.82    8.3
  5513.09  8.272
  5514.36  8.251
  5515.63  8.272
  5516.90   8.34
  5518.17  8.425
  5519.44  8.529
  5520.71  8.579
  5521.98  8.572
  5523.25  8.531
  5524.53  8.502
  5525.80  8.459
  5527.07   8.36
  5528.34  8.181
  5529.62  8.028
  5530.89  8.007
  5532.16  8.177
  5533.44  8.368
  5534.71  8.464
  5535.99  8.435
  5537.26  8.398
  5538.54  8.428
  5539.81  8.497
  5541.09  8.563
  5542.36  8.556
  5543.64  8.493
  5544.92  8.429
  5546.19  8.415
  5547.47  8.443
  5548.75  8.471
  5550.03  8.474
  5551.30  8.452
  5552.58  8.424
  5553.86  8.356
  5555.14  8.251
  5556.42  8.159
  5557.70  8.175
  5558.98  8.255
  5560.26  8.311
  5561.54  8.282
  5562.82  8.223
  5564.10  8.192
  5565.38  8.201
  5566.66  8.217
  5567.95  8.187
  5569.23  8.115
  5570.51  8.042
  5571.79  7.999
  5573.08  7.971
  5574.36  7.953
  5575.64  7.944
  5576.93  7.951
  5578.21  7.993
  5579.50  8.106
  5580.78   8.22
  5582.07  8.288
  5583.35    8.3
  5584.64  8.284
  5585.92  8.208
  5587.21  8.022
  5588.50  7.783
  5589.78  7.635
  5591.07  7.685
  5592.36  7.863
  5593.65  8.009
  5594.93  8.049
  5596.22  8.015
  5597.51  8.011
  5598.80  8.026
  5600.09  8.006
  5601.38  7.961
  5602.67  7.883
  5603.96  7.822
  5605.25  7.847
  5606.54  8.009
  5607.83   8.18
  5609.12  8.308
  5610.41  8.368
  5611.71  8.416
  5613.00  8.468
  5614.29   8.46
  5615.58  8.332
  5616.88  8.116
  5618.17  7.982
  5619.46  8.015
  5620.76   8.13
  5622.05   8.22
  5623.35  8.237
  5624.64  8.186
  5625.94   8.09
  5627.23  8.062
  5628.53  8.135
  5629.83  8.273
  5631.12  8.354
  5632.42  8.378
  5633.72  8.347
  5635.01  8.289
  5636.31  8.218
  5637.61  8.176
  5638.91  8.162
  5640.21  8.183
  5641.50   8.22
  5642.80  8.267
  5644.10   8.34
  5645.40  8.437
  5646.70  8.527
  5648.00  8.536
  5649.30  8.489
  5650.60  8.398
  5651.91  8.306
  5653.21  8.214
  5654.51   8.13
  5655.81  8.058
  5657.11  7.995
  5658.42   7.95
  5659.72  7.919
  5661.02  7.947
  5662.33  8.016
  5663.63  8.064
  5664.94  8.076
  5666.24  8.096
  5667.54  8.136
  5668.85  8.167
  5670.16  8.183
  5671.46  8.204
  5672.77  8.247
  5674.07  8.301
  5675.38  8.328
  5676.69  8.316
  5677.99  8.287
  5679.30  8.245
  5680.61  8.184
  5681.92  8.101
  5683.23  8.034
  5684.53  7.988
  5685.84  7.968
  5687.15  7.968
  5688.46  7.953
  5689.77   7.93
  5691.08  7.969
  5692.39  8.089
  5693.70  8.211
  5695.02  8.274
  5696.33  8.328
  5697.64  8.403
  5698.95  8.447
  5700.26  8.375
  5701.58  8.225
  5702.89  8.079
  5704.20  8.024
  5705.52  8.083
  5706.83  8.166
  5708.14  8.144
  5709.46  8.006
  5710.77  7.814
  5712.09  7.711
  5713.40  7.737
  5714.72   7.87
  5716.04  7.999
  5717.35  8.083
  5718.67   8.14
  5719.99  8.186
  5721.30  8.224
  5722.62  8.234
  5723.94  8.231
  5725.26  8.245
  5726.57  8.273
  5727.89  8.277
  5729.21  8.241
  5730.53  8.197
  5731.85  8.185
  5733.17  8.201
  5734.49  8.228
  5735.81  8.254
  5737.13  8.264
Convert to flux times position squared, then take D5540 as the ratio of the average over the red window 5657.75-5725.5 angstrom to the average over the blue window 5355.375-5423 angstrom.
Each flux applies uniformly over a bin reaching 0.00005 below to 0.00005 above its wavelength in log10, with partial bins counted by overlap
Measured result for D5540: 1.09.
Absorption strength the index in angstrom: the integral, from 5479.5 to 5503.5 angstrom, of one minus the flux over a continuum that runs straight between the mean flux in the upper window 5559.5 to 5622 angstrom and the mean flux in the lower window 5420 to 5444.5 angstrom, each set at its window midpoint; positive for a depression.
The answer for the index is -0.2 angstrom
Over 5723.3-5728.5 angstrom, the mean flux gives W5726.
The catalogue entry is 8.26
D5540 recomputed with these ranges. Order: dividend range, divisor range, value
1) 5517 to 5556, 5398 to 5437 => 1.07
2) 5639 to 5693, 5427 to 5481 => 1.07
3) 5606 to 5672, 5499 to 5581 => 1.03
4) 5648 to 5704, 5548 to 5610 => 1.04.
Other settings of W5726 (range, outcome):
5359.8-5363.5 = 8.68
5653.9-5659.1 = 8.03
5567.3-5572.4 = 8.09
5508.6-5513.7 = 8.26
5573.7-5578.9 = 7.96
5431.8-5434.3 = 8.1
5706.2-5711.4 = 8.04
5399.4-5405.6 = 8.15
